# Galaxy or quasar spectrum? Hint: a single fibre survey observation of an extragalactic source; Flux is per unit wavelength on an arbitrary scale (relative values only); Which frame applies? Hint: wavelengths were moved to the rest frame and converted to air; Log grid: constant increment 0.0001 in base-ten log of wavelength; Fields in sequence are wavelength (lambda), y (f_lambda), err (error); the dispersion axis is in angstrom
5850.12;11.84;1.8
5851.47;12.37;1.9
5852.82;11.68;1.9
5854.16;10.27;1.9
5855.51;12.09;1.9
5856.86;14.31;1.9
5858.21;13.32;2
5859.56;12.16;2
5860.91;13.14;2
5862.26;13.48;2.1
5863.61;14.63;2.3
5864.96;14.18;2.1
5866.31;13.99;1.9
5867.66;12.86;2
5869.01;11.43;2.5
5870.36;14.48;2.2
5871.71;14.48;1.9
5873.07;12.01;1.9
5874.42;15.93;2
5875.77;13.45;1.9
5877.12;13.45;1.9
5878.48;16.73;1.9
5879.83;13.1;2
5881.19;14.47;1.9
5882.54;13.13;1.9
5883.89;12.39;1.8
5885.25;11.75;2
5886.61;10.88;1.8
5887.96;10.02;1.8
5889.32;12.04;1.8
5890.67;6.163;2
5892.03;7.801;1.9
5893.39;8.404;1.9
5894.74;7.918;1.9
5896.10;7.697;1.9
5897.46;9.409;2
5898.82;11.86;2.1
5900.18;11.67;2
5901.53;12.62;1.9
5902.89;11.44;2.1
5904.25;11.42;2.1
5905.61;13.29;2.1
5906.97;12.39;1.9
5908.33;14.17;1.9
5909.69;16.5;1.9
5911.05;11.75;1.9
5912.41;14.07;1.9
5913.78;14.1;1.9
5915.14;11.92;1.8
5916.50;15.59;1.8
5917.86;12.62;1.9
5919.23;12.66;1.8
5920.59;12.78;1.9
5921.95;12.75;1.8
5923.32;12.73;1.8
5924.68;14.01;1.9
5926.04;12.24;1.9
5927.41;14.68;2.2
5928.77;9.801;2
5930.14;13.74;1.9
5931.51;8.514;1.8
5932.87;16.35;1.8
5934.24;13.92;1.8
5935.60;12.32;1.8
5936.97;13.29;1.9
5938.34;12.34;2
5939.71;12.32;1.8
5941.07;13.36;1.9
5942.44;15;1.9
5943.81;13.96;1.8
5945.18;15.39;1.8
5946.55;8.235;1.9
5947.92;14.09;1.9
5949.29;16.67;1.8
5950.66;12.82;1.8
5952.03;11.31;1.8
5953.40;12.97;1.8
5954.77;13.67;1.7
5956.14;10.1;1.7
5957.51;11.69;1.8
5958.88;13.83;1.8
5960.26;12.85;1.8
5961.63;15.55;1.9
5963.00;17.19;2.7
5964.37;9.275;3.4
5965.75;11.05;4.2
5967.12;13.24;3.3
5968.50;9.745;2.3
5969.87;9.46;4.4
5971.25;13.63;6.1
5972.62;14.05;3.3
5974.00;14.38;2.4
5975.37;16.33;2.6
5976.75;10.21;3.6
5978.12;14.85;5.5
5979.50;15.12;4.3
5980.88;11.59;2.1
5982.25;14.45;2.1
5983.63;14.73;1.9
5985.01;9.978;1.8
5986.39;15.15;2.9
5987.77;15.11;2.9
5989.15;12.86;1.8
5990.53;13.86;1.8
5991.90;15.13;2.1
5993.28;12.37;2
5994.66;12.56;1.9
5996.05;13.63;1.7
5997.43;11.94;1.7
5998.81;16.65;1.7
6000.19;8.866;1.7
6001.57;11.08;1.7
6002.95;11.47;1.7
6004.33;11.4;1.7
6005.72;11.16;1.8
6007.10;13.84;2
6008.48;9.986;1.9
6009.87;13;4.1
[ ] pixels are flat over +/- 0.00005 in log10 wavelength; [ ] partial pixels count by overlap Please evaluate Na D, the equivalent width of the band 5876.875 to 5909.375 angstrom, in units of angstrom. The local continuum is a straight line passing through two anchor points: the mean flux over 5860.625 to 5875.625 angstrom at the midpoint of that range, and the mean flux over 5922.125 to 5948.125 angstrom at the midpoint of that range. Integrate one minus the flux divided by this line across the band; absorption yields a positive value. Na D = 4.75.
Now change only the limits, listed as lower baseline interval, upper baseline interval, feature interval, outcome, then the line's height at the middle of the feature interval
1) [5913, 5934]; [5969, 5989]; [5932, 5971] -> 0.9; 13.2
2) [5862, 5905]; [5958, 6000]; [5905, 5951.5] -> -2.3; 12.6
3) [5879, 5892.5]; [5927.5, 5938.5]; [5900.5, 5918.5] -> -1.8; 12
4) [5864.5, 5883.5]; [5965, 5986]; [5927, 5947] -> 0.5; 13.2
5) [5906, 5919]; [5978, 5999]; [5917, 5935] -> 1.0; 13.6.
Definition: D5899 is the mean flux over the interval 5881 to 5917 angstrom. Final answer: 11.6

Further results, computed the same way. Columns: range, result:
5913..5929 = 13.1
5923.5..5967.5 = 13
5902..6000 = 13.1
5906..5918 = 13.7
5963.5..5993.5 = 13.1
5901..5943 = 13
